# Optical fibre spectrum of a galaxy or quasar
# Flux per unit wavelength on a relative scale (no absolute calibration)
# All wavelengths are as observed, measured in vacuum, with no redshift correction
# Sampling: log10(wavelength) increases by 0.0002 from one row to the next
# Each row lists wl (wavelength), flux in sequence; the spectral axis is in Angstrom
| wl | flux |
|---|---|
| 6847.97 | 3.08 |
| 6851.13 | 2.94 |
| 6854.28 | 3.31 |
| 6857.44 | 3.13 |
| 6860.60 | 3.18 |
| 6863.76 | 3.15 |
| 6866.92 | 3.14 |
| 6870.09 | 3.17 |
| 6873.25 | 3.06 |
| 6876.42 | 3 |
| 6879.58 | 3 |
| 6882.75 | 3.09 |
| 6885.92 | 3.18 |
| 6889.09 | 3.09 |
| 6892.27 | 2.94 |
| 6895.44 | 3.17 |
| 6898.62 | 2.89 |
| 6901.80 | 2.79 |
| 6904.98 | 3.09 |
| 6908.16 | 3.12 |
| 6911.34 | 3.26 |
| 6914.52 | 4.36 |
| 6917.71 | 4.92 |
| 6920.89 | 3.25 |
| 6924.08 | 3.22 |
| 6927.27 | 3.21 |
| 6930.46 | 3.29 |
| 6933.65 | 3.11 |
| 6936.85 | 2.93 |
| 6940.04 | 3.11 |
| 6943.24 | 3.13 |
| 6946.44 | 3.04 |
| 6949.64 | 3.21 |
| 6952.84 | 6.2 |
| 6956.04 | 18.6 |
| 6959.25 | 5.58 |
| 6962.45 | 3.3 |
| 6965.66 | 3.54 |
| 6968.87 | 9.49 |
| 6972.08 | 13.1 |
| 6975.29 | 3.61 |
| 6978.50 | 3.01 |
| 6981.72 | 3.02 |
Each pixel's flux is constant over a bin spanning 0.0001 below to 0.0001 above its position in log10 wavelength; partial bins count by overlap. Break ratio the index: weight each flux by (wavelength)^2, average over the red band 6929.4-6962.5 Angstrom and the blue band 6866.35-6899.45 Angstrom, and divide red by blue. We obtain 1.7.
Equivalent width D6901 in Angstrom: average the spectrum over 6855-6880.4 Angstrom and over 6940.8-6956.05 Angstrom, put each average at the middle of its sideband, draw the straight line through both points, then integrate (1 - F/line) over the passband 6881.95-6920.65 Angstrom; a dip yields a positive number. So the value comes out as 7.1 Angstrom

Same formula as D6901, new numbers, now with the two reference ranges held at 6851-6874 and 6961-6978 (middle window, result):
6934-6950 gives 7.15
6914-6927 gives 2.83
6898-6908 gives 3.26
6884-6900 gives 3.89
